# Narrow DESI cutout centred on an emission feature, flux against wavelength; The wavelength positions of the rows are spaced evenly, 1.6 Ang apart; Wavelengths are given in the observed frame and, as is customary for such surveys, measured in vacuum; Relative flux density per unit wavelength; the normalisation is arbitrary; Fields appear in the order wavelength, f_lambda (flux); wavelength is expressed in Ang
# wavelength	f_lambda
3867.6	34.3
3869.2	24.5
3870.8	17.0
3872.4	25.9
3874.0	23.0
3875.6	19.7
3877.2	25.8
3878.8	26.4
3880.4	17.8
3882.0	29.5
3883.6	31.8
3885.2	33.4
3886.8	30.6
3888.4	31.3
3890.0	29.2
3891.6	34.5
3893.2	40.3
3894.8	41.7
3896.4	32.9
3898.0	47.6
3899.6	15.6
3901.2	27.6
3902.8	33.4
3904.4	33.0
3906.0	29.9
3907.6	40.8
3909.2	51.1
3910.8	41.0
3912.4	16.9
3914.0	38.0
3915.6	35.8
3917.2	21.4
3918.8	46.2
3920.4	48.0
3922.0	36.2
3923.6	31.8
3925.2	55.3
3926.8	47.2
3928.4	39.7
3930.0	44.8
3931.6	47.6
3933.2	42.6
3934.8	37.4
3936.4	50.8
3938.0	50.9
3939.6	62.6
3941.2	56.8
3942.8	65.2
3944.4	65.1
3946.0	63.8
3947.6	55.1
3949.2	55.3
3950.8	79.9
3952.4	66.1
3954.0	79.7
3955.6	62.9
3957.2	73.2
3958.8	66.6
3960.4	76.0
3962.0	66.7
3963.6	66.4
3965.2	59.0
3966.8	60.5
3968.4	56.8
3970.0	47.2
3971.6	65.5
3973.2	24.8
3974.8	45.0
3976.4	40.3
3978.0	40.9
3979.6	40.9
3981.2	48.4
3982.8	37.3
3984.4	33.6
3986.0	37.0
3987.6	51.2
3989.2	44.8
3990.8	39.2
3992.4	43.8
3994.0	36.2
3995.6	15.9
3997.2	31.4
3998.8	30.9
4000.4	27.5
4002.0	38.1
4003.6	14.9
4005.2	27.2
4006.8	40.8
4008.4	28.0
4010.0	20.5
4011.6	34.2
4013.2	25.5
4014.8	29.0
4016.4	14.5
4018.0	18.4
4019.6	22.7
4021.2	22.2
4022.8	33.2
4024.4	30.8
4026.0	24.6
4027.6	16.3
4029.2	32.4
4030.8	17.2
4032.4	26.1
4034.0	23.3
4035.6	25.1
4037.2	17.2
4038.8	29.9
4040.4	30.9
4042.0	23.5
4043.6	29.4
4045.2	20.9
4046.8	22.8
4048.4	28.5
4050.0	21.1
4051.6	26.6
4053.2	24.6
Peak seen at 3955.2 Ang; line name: C IV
